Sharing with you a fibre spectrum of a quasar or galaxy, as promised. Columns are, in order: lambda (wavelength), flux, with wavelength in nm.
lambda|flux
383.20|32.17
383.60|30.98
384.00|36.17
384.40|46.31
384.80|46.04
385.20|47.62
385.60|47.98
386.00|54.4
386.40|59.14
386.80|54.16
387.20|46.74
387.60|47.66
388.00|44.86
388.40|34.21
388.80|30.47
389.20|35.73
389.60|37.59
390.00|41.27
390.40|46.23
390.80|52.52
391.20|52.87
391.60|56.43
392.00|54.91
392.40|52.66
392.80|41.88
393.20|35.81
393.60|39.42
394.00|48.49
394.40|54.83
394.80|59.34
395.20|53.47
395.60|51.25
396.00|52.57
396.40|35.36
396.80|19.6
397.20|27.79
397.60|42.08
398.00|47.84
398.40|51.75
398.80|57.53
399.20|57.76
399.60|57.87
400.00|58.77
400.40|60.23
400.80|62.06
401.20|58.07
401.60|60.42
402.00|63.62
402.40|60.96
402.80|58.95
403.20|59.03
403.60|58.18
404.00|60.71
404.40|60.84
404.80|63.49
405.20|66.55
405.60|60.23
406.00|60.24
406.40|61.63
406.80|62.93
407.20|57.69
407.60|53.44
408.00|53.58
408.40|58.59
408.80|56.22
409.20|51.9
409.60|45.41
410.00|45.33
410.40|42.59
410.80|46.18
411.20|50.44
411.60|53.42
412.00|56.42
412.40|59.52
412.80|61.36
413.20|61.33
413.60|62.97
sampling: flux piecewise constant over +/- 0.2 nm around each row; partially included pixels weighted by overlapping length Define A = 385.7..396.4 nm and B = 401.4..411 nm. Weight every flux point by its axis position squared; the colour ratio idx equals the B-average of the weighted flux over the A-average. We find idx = 1.30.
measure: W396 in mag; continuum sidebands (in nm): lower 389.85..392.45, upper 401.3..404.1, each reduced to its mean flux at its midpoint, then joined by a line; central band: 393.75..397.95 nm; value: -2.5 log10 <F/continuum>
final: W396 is 0.221 mag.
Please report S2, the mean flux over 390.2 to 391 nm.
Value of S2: 49.4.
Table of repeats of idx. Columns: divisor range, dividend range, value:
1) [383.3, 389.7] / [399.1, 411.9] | 1.44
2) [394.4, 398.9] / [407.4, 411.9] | 1.19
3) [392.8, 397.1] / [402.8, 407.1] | 1.45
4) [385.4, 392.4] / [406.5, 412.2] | 1.24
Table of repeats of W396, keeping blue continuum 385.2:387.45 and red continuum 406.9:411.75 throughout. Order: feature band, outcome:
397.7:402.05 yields -0.11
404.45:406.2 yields -0.21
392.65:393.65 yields 0.31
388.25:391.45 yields 0.24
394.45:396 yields -0.05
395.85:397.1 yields 0.44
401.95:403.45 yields -0.17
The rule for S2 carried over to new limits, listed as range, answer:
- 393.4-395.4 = 51.1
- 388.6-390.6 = 38.3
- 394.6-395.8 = 54.7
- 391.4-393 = 51.5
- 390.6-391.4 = 52.7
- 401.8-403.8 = 60.1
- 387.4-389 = 39.3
